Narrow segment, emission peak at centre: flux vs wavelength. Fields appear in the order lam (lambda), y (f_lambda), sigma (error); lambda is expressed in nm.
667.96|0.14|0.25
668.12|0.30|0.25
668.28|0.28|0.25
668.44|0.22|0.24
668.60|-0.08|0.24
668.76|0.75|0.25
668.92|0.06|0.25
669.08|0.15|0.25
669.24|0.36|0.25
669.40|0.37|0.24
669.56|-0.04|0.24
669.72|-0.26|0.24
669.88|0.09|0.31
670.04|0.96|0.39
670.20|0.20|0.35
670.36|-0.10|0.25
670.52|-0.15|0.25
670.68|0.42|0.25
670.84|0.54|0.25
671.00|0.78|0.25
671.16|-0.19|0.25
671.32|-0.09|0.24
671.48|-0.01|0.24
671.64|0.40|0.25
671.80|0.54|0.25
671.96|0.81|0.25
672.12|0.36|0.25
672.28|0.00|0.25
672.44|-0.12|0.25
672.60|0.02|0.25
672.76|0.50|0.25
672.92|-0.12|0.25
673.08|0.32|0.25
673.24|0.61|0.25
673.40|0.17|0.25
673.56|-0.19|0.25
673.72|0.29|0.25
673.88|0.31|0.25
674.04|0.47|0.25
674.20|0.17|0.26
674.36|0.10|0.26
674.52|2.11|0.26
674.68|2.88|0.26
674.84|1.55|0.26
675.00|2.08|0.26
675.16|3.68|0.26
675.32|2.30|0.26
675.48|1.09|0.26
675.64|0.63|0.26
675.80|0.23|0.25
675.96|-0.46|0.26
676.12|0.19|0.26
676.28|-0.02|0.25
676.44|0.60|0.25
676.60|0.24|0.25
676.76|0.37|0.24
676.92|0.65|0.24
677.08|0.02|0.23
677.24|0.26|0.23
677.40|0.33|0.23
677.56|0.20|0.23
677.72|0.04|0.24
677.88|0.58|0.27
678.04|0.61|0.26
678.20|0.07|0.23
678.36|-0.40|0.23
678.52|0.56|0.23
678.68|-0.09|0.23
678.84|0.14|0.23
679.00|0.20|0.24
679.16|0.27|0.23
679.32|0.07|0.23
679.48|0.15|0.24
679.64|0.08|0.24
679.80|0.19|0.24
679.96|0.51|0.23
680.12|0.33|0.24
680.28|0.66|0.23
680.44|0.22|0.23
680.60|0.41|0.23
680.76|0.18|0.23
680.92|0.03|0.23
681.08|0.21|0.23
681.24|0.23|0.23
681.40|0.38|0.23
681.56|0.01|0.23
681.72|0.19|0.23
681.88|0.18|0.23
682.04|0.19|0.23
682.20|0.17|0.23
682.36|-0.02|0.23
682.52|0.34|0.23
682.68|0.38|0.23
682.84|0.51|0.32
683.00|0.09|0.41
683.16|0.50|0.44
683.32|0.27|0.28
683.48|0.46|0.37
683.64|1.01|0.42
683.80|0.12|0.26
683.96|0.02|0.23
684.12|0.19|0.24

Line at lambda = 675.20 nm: [O II]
